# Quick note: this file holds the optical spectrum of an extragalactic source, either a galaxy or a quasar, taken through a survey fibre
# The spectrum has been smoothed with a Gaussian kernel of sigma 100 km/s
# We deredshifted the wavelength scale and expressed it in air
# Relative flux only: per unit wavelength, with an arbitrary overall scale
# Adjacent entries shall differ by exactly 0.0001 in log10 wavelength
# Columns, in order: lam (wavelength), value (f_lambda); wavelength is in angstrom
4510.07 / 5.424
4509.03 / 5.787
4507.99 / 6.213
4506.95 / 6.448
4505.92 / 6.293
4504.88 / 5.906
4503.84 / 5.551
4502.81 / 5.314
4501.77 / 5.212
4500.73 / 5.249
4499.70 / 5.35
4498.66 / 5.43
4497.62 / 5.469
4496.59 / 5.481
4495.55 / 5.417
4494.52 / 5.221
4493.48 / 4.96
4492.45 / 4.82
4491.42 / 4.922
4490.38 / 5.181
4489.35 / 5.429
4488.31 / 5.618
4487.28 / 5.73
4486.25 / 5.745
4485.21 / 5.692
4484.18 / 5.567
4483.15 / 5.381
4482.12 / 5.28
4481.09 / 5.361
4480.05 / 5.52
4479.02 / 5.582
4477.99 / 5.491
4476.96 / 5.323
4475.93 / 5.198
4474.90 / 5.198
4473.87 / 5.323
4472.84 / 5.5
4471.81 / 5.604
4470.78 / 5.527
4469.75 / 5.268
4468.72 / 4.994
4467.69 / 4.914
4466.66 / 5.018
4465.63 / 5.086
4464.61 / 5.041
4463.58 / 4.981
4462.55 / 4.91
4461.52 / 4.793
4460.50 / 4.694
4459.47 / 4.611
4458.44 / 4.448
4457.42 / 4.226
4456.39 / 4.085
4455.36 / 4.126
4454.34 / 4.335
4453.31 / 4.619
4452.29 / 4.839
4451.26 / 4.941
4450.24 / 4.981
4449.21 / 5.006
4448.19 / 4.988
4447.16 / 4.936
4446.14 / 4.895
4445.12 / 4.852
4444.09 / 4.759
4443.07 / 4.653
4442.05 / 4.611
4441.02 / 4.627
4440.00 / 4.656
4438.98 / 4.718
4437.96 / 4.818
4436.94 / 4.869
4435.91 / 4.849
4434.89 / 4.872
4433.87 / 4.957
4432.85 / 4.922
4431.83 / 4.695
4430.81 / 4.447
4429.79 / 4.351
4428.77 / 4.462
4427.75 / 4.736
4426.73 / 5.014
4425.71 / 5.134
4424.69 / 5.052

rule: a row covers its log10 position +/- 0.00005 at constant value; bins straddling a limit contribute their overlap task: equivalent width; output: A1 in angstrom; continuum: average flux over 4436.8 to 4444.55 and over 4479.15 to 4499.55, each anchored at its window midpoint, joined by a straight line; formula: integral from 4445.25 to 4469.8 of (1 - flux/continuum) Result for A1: 0.84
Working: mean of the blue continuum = 4.71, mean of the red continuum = 5.38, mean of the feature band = 4.77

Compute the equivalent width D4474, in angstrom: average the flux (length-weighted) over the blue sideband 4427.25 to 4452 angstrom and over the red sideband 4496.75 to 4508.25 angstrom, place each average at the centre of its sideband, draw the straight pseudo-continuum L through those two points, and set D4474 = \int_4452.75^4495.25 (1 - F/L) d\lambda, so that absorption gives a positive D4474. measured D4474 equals 1.3 angstrom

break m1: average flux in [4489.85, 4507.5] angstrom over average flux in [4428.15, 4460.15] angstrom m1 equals 1.2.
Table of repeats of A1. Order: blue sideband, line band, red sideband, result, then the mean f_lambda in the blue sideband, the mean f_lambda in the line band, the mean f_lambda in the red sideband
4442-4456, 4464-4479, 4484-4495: -0.52 angstrom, 4.75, 5.26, 5.35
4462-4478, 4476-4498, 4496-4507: 0.06 angstrom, 5.2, 5.39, 5.57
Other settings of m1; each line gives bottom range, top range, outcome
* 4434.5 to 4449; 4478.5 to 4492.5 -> 1.13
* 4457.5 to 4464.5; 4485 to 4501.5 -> 1.13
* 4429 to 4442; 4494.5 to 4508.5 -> 1.19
